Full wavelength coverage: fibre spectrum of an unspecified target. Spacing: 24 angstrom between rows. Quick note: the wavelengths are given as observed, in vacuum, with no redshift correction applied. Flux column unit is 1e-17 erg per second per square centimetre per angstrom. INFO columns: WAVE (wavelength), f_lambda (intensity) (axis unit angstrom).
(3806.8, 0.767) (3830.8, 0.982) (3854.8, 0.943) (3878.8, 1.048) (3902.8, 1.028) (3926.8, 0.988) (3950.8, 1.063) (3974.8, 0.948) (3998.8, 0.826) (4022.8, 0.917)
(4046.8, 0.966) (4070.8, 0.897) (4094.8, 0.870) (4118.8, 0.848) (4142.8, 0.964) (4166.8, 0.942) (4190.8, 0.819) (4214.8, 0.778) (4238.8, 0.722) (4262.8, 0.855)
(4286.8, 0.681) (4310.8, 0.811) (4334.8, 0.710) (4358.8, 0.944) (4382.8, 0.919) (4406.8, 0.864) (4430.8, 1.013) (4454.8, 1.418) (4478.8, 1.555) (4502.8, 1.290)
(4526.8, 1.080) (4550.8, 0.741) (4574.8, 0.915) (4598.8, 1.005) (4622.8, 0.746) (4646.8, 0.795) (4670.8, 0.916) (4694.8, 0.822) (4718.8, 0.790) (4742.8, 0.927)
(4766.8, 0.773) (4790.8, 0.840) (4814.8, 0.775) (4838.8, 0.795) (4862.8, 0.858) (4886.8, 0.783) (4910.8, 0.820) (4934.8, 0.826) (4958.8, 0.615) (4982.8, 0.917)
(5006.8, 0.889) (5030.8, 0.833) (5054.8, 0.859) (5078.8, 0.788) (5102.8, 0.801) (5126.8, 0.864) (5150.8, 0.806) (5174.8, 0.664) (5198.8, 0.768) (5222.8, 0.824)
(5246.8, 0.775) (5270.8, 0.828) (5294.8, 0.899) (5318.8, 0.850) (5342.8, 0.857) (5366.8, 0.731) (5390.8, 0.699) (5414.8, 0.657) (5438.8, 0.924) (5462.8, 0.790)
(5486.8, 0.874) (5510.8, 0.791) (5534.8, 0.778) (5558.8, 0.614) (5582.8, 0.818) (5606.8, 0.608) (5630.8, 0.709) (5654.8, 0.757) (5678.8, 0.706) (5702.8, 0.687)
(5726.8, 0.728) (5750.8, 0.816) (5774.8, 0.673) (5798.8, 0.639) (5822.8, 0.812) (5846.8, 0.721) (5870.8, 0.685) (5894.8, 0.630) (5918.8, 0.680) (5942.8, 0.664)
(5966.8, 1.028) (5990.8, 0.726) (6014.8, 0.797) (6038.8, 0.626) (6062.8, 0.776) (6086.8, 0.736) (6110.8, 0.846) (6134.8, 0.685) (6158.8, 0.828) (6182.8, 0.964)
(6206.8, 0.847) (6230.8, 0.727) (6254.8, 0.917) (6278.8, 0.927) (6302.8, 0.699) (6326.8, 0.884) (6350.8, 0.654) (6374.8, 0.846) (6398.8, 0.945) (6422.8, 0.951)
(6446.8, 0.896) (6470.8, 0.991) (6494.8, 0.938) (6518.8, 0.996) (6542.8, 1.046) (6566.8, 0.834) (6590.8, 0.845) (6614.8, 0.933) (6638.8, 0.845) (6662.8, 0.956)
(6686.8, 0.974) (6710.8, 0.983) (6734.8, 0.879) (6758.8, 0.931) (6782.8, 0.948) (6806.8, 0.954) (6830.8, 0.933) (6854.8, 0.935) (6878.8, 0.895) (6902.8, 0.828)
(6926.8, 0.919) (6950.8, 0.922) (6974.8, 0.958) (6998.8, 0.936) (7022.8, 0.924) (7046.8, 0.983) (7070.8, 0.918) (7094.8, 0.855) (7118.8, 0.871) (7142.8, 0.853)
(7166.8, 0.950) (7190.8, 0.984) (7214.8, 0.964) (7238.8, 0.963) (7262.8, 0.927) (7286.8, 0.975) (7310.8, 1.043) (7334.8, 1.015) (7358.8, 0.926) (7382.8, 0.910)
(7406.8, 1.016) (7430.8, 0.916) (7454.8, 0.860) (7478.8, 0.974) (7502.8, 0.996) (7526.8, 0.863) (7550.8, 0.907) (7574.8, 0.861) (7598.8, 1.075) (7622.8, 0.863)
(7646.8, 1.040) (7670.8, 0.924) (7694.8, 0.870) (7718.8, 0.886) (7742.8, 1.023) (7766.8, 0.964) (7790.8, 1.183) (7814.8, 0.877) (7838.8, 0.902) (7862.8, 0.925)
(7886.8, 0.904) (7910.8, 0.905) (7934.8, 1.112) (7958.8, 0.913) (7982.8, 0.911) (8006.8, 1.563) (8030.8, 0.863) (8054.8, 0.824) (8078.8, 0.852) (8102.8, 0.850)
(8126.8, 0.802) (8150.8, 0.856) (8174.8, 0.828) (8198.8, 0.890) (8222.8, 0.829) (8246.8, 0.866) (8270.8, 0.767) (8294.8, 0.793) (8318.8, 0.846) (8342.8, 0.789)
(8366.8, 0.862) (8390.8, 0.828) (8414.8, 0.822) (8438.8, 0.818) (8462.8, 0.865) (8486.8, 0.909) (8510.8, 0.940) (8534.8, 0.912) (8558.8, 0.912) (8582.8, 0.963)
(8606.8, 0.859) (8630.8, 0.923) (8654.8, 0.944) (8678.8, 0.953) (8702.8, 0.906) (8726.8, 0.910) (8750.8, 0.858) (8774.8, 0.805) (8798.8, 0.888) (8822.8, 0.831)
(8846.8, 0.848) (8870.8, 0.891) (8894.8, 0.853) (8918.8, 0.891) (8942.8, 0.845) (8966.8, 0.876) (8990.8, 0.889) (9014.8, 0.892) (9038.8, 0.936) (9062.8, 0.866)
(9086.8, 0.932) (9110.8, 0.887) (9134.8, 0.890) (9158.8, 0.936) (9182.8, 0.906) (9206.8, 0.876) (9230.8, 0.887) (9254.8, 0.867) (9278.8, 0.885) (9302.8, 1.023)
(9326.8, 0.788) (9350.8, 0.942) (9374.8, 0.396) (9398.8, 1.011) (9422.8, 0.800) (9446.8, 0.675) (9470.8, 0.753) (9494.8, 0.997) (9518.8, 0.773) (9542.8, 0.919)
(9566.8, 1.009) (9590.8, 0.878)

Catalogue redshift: 0.600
